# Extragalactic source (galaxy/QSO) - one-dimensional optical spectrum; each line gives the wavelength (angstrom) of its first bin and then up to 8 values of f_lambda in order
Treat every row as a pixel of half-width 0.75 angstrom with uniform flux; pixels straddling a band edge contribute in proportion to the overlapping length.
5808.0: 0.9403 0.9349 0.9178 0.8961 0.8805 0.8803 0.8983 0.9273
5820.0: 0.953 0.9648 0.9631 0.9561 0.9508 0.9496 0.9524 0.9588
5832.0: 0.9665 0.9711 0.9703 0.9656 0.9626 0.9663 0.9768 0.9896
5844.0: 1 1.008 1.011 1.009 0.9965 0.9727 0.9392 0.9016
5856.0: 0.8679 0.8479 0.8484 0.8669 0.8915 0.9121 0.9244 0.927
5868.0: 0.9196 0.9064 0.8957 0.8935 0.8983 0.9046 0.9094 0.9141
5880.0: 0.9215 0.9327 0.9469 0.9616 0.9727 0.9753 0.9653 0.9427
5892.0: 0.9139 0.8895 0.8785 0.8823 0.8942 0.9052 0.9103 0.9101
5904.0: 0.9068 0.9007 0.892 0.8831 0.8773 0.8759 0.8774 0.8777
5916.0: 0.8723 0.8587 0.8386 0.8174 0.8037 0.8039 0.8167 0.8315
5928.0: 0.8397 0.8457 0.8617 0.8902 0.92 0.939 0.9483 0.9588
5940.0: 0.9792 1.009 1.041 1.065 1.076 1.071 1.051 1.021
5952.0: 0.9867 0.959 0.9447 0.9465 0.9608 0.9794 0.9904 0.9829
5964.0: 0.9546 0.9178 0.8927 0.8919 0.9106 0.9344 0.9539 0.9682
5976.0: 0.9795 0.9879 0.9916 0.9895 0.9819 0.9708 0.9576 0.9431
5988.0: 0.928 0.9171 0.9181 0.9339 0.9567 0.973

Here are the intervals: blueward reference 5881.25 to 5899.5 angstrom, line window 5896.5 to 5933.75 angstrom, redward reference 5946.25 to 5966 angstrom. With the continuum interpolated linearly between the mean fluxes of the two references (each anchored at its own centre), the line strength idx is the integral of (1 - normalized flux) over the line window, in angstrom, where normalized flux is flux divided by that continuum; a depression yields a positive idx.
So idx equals 3.2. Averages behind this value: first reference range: 0.929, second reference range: 0.985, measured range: 0.867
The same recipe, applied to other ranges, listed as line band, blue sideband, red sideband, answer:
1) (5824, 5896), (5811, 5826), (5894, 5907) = -2.03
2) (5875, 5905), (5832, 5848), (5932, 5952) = 2.07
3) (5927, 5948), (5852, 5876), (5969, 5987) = -0.39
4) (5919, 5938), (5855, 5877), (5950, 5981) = 1.51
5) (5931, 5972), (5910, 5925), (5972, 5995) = -2.97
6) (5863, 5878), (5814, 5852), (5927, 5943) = 0.62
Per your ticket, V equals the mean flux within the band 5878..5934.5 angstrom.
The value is 0.889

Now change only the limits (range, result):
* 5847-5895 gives 0.922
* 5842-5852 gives 0.999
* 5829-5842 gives 0.967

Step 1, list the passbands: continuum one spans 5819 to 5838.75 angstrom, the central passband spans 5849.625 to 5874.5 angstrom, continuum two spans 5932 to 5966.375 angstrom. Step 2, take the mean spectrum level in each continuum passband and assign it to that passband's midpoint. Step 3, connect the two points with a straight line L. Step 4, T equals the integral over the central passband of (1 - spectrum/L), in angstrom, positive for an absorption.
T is 1.6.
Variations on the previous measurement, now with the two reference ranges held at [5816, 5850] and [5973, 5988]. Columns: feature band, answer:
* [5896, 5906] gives 0.7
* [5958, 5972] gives 0.4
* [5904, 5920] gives 1.5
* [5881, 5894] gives 0.3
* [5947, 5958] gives -0.3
